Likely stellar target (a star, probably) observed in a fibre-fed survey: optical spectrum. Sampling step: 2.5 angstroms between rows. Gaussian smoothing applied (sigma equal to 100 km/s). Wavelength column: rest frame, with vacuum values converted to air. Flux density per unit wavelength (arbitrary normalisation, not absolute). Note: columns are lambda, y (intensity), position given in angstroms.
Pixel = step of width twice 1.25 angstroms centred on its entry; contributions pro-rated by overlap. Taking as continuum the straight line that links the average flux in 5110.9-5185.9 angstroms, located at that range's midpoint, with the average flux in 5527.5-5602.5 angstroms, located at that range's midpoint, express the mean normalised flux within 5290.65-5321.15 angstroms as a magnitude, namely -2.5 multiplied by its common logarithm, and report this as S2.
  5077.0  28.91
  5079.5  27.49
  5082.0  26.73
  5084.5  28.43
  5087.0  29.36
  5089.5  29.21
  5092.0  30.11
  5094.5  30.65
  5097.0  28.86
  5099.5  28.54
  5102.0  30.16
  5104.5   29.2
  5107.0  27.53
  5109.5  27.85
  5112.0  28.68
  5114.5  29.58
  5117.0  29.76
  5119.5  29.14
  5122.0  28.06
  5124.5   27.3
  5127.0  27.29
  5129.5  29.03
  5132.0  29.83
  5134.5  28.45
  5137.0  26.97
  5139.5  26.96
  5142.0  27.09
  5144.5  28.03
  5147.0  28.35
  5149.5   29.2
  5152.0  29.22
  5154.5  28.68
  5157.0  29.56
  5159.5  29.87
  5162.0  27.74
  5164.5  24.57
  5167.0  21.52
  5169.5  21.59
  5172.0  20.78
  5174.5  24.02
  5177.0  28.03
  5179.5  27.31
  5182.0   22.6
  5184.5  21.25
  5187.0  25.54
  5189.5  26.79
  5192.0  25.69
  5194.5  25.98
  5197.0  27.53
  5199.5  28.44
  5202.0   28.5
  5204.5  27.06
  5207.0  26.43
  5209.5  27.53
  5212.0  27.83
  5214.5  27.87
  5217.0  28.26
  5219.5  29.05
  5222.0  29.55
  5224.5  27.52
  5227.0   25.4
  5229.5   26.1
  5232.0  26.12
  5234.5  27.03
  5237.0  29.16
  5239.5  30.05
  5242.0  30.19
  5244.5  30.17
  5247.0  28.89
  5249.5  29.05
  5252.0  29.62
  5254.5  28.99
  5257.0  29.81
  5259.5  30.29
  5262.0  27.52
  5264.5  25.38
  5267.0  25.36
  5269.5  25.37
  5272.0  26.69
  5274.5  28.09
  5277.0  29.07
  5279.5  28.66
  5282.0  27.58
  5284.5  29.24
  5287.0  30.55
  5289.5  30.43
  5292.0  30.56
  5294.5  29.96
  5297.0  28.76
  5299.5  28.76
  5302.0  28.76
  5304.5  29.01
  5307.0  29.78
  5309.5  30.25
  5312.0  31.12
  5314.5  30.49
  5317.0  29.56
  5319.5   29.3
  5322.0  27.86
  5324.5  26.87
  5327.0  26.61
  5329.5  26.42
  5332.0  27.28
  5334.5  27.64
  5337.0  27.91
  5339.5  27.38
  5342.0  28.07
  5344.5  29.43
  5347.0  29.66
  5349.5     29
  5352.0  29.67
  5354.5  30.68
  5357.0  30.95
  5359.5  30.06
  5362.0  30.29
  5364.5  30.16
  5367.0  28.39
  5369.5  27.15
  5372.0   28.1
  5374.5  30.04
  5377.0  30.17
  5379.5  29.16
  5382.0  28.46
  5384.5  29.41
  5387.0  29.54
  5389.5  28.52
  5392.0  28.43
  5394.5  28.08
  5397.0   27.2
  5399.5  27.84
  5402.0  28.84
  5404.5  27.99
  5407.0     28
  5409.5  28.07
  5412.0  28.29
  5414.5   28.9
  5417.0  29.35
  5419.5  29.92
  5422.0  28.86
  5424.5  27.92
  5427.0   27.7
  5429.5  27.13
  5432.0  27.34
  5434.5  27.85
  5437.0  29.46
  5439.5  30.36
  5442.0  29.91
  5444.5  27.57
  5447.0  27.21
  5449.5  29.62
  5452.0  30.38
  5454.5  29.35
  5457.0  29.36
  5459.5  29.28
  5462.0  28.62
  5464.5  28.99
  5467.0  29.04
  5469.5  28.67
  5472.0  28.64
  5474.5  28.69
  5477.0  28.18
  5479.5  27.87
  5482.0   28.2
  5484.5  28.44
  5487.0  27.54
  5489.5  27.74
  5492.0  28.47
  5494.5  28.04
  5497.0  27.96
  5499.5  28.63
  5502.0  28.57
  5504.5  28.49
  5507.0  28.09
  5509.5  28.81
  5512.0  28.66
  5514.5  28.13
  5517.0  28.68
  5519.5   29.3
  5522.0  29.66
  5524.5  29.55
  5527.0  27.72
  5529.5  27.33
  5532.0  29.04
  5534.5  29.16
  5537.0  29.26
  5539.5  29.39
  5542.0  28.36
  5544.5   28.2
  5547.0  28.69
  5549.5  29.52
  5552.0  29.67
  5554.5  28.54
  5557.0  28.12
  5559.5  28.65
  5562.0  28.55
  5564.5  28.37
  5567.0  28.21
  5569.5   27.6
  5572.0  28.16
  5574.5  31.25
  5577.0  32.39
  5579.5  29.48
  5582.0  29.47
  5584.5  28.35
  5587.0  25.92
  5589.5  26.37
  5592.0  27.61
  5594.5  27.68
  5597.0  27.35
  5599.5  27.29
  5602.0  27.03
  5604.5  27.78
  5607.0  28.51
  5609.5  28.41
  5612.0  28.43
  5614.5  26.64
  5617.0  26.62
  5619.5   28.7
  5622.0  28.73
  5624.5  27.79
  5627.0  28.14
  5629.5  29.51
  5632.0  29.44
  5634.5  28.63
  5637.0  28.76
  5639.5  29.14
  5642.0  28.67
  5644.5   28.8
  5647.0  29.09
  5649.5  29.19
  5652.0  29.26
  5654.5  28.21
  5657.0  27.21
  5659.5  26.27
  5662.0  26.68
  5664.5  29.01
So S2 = -0.08 mag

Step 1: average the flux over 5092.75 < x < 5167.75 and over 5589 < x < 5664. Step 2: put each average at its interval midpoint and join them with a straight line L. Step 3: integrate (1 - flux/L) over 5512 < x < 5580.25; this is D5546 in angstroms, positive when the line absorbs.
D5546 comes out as -1.9 angstroms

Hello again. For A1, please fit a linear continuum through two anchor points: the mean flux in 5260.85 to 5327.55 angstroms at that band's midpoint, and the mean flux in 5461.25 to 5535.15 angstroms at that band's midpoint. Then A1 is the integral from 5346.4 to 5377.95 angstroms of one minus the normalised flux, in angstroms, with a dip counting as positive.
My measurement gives -1.1 angstroms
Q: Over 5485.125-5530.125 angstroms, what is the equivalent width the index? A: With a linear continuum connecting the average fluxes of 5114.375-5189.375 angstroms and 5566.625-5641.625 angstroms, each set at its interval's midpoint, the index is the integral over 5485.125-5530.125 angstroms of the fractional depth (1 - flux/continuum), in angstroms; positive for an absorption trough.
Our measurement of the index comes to -0.7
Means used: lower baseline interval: 26.9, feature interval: 28.4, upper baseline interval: 28.3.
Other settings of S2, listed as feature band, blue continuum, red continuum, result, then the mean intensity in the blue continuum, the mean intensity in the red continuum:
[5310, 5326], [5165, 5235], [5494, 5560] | -0.08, 26.1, 28.7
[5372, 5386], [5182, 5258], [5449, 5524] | -0.04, 27.6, 28.7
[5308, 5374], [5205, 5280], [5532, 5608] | -0.03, 28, 28.5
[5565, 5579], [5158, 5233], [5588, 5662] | -0.06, 26.2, 28.1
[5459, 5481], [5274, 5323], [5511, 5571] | 0.01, 29.4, 28.7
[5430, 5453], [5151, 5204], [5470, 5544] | -0.03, 26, 28.5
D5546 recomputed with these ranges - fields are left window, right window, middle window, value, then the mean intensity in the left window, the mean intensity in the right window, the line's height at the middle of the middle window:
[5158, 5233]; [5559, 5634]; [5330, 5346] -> -0.56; 26.2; 28.3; 27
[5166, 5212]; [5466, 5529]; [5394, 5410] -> -0.27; 25.5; 28.5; 27.5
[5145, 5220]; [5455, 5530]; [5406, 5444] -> -0.66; 26.5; 28.5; 28.1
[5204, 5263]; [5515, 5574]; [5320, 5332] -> 0.56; 28.3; 28.7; 28.4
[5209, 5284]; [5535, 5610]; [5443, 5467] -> -0.51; 28.1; 28.5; 28.3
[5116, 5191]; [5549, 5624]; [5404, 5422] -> -0.64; 26.8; 28.3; 27.7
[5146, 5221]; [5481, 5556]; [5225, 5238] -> 0.05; 26.6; 28.6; 26.9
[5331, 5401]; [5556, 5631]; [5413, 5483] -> -0.18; 28.9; 28.2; 28.7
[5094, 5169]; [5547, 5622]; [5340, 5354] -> -0.45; 28.2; 28.3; 28.2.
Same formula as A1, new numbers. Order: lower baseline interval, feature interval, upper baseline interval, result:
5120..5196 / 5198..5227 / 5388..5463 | -0.9 angstroms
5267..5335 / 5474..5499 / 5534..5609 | 0.4 angstroms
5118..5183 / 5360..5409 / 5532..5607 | -1.6 angstroms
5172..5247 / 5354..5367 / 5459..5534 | -1.1 angstroms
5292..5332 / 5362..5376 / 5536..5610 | -0.1 angstroms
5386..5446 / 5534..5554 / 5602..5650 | -0.4 angstroms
